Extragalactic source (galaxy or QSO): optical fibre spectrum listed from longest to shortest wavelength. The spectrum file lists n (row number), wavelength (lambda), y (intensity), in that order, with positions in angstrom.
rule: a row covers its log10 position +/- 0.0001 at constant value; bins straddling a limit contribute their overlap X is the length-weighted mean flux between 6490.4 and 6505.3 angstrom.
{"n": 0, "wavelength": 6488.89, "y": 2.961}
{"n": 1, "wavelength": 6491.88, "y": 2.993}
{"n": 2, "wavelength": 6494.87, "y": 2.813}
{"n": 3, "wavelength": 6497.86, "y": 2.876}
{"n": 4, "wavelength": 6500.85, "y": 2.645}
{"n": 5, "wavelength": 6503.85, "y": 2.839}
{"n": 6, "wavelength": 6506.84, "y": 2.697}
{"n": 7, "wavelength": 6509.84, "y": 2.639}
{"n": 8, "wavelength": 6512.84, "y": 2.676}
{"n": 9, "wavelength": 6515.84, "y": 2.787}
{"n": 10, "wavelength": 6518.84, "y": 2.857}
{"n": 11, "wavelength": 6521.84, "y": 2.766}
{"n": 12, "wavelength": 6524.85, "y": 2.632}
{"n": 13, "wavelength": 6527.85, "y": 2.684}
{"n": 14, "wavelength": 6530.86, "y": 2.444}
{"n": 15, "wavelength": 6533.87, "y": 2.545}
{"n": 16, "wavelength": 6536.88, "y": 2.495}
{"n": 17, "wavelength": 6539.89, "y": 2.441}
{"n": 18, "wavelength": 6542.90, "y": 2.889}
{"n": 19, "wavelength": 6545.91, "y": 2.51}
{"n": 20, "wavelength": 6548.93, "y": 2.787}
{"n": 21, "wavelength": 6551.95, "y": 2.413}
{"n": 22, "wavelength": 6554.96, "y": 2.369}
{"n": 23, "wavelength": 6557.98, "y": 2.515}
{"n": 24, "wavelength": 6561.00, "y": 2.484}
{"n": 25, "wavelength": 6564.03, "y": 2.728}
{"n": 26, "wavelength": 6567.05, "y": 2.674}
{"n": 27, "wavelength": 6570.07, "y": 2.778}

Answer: 2.83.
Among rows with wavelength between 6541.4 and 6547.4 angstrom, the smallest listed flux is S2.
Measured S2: 2.51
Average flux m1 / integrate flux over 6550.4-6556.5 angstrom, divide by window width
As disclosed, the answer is 2.4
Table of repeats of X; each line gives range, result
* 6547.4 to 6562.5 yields 2.51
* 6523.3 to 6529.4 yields 2.66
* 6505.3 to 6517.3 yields 2.7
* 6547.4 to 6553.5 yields 2.6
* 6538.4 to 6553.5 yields 2.61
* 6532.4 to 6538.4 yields 2.52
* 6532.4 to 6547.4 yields 2.58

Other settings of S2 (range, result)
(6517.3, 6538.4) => 2.444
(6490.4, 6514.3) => 2.639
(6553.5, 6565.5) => 2.369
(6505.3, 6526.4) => 2.632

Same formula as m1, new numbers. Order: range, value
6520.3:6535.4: 2.61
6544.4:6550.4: 2.65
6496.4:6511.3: 2.74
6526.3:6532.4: 2.56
